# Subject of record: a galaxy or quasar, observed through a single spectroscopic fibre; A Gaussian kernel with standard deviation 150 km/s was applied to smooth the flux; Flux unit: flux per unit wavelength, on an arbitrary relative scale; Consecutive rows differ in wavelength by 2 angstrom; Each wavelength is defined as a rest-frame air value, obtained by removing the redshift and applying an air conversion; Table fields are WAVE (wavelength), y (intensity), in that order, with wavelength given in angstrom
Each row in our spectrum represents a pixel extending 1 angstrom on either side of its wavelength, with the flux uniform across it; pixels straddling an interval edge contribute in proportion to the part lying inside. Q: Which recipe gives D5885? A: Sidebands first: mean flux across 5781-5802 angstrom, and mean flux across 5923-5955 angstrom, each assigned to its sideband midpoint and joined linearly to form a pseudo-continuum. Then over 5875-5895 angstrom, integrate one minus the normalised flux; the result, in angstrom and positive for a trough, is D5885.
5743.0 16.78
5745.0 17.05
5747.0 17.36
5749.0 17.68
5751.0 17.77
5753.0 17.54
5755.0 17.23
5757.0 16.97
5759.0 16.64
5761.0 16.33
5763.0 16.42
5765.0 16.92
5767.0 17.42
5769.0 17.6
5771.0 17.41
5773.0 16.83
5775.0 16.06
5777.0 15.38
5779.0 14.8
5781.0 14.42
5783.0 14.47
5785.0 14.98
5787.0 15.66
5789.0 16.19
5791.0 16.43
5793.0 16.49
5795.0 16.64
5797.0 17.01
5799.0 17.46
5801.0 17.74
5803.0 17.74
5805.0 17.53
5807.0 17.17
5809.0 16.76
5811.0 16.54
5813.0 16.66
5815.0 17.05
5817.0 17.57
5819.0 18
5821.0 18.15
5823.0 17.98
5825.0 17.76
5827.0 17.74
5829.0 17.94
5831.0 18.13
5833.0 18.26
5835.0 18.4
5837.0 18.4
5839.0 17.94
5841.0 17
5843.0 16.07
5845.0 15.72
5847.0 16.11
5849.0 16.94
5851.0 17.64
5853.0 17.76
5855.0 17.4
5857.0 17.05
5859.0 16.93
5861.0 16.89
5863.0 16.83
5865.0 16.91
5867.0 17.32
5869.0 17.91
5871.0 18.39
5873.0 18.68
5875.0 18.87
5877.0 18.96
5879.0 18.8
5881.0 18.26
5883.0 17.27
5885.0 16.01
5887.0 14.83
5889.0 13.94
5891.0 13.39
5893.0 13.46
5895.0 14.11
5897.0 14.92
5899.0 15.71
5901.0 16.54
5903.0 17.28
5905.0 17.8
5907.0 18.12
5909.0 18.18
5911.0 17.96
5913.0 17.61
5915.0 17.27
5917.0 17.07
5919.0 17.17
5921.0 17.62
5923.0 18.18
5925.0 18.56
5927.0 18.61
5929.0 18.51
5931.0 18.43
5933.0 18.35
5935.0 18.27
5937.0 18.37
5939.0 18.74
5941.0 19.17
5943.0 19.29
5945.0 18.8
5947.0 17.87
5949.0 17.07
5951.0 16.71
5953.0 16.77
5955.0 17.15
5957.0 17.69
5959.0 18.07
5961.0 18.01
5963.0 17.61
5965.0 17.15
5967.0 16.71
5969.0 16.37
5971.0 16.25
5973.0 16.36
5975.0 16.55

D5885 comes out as 1.5 angstrom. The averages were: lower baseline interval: 16.2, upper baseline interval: 18.2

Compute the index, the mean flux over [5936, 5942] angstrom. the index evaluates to 18.8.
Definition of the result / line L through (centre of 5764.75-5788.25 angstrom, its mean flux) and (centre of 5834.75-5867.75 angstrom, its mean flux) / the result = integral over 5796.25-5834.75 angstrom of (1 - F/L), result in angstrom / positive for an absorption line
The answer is -2.3 angstrom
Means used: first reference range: 16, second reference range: 17.1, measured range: 17.6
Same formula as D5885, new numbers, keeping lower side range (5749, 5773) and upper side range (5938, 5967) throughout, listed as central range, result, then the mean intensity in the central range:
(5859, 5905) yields 2.4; 16.6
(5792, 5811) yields 0.1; 17.1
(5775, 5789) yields 1.7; 15.1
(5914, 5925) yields 0.1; 17.6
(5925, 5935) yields -0.4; 18.5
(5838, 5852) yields 0.5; 16.8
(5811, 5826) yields -0.2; 17.5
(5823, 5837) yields -0.5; 18.1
